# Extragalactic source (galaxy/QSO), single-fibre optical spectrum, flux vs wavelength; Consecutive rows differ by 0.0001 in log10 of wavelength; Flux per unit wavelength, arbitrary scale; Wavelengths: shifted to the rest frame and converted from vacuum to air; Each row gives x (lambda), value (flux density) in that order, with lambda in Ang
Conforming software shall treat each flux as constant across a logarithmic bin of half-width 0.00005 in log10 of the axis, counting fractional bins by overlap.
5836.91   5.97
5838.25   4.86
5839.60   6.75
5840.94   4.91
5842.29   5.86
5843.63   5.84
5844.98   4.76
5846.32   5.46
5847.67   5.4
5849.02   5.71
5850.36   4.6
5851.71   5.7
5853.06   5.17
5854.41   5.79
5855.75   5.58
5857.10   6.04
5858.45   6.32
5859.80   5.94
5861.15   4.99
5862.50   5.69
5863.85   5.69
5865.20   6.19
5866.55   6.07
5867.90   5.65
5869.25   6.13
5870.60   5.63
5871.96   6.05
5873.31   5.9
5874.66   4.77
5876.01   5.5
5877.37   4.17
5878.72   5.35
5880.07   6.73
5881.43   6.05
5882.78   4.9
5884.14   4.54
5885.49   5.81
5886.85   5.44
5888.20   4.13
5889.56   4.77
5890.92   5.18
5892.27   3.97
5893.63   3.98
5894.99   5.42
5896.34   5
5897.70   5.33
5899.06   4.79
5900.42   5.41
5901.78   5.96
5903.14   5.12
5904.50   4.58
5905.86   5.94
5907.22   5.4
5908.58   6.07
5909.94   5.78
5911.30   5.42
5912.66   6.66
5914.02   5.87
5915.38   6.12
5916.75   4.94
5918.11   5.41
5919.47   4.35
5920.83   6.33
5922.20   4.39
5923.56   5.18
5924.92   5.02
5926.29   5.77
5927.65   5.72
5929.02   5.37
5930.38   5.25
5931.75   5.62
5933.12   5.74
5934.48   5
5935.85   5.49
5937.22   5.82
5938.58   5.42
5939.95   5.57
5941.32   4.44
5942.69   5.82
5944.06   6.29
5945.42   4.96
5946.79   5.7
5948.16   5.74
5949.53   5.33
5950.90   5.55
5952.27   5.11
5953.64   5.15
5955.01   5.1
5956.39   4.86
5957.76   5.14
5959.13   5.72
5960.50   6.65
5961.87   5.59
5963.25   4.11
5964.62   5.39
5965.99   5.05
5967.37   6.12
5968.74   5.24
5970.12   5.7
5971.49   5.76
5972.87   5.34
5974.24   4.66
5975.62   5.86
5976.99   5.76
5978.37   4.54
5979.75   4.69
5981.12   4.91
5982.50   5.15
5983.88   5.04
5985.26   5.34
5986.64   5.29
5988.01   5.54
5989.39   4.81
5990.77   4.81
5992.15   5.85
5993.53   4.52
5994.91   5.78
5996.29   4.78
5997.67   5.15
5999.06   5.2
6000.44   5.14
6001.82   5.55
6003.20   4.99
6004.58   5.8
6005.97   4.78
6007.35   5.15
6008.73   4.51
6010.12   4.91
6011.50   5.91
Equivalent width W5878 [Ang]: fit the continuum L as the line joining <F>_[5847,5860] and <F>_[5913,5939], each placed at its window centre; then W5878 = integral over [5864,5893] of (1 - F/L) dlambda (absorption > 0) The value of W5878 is 0.9 Ang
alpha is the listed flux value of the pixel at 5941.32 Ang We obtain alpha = 4.44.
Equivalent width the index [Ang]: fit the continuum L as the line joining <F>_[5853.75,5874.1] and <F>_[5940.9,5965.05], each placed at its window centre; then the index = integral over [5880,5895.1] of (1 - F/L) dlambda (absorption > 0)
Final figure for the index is 1.9 Ang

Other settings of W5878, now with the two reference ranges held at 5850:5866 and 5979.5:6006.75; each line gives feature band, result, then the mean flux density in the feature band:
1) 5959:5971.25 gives -0.6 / 5.51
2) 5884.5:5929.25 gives 1.6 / 5.29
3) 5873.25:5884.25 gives 0.5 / 5.33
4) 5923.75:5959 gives -0.3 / 5.4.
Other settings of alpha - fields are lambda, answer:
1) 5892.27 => 3.97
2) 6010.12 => 4.91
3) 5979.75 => 4.69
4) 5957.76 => 5.14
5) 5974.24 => 4.66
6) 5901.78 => 5.96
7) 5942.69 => 5.82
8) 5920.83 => 6.33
